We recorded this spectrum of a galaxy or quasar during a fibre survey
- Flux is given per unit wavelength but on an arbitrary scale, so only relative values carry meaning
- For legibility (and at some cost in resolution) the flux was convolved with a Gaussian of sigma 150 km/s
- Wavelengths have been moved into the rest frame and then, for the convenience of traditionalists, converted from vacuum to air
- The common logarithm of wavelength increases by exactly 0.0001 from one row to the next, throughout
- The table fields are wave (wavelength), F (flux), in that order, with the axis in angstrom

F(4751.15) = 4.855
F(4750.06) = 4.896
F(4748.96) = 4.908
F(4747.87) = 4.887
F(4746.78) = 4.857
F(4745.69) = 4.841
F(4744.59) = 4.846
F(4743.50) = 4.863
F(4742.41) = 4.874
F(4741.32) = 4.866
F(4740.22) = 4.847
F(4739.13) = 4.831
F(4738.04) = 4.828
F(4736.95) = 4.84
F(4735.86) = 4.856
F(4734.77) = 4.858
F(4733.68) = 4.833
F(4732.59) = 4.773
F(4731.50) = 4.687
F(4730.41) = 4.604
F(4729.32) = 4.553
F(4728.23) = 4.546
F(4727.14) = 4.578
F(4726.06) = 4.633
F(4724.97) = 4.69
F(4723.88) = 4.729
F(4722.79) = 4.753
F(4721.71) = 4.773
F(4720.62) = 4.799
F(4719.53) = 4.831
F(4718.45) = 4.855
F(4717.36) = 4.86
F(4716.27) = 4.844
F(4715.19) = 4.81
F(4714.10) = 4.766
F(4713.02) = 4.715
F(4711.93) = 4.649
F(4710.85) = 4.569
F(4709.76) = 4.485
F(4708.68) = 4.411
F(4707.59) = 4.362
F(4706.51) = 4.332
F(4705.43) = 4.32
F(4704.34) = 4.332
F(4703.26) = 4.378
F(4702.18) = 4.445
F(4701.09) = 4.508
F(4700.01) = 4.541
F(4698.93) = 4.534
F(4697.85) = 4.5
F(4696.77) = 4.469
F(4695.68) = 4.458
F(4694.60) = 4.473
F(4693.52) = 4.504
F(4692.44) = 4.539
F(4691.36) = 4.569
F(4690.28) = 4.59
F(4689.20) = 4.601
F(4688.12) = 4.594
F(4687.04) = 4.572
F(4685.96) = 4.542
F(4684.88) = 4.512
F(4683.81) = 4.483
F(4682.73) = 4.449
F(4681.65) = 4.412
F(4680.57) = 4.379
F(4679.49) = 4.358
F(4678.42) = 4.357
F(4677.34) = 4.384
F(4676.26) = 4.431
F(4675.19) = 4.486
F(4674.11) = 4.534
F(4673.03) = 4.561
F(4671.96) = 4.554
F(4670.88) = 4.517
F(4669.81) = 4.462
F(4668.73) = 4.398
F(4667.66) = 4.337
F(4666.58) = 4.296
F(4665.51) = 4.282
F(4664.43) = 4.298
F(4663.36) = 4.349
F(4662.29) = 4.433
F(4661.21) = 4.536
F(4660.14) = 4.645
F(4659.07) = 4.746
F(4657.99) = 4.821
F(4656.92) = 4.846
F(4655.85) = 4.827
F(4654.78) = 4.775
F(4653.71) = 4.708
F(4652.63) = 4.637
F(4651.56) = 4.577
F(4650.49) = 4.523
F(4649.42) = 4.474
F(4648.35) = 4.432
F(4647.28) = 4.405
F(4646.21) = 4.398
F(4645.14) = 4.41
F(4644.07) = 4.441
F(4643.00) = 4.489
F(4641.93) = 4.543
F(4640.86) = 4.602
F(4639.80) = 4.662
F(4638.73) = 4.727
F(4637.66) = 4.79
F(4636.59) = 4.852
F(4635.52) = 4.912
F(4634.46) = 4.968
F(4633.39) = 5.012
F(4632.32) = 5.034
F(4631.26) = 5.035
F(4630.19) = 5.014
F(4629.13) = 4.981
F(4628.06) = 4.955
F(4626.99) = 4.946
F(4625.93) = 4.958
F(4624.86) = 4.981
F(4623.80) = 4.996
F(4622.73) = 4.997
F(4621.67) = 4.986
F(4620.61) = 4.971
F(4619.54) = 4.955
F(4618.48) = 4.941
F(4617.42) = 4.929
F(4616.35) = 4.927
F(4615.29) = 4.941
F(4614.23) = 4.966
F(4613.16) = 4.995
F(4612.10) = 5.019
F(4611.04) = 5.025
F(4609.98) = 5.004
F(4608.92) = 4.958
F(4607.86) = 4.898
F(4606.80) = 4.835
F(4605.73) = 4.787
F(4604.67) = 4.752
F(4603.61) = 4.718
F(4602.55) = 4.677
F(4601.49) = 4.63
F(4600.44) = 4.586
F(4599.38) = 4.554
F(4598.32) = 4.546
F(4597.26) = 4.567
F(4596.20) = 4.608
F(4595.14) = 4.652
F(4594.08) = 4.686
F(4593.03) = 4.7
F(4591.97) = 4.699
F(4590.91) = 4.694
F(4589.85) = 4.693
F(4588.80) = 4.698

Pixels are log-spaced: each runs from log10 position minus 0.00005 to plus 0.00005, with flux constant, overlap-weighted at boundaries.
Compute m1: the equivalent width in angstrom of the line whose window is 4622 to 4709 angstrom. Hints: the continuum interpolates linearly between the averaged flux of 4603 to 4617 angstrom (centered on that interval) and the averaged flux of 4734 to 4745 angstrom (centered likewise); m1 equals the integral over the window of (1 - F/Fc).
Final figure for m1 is 5.3 angstrom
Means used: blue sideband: 4.91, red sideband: 4.85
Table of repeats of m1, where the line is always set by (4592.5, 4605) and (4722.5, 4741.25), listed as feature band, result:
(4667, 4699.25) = 1.5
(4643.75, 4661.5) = 0.3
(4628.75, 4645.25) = -0.4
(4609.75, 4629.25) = -1.3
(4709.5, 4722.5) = -0.1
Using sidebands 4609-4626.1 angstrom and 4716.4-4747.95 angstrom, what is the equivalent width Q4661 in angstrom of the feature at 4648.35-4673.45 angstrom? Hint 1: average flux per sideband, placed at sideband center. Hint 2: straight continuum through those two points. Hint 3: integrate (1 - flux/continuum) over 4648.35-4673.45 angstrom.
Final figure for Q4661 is 1.8 angstrom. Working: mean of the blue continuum 4.97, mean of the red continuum 4.78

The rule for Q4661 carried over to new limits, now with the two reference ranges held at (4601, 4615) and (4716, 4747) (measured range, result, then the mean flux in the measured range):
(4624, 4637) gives -0.3 angstrom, 4.97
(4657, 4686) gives 2.1 angstrom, 4.47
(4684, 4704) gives 1.2 angstrom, 4.52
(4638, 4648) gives 0.7 angstrom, 4.52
